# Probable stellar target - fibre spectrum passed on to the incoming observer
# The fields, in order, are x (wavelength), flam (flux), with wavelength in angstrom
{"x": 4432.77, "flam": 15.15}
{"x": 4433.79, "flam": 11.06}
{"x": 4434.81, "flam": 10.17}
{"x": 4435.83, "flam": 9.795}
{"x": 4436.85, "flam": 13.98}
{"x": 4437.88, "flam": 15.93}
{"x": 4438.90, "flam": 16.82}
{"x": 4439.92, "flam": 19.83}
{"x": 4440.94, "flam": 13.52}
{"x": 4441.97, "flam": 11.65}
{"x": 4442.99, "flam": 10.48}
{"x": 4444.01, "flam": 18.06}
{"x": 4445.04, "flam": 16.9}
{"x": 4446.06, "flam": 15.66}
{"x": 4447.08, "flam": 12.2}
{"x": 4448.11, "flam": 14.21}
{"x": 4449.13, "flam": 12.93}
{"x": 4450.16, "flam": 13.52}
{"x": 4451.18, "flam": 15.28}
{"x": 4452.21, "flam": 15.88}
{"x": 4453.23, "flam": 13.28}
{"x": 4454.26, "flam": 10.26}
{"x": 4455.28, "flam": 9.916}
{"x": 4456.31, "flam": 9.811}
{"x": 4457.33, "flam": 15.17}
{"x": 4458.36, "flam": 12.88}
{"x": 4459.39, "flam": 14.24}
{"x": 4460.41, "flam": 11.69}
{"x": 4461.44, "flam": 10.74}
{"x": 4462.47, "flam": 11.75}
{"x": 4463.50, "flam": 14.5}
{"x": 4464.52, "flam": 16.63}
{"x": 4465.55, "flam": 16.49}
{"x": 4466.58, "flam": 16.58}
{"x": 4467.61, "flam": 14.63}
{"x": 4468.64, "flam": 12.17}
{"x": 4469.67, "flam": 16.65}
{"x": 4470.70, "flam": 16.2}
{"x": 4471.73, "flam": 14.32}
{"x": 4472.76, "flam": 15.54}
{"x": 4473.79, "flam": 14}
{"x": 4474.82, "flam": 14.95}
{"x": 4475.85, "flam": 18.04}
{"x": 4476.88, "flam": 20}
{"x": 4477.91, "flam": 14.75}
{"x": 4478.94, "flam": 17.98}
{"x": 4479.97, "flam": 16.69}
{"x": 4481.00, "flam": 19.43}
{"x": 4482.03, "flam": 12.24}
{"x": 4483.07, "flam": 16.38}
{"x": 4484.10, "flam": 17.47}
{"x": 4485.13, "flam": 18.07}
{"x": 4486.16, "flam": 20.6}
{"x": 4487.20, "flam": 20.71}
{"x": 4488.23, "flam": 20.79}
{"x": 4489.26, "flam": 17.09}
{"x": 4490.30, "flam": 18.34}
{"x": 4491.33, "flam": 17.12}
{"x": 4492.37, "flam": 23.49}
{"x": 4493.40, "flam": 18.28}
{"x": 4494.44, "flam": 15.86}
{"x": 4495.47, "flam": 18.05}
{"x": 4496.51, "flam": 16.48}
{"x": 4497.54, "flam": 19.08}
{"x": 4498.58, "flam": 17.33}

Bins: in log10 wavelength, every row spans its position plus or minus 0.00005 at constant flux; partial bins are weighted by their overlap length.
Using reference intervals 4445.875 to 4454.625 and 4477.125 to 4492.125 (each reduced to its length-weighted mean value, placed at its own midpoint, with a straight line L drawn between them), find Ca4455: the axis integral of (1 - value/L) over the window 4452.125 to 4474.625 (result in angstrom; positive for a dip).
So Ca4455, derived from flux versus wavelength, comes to 2.2 angstrom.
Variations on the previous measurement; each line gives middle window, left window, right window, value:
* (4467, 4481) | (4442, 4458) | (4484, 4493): 0.99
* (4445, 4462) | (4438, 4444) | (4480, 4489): 2.87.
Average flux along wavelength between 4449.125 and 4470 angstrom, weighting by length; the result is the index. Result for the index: 13.6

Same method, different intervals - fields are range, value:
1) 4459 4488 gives 15.9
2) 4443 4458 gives 13.7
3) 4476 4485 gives 17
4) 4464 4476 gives 15.4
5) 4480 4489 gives 18.1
